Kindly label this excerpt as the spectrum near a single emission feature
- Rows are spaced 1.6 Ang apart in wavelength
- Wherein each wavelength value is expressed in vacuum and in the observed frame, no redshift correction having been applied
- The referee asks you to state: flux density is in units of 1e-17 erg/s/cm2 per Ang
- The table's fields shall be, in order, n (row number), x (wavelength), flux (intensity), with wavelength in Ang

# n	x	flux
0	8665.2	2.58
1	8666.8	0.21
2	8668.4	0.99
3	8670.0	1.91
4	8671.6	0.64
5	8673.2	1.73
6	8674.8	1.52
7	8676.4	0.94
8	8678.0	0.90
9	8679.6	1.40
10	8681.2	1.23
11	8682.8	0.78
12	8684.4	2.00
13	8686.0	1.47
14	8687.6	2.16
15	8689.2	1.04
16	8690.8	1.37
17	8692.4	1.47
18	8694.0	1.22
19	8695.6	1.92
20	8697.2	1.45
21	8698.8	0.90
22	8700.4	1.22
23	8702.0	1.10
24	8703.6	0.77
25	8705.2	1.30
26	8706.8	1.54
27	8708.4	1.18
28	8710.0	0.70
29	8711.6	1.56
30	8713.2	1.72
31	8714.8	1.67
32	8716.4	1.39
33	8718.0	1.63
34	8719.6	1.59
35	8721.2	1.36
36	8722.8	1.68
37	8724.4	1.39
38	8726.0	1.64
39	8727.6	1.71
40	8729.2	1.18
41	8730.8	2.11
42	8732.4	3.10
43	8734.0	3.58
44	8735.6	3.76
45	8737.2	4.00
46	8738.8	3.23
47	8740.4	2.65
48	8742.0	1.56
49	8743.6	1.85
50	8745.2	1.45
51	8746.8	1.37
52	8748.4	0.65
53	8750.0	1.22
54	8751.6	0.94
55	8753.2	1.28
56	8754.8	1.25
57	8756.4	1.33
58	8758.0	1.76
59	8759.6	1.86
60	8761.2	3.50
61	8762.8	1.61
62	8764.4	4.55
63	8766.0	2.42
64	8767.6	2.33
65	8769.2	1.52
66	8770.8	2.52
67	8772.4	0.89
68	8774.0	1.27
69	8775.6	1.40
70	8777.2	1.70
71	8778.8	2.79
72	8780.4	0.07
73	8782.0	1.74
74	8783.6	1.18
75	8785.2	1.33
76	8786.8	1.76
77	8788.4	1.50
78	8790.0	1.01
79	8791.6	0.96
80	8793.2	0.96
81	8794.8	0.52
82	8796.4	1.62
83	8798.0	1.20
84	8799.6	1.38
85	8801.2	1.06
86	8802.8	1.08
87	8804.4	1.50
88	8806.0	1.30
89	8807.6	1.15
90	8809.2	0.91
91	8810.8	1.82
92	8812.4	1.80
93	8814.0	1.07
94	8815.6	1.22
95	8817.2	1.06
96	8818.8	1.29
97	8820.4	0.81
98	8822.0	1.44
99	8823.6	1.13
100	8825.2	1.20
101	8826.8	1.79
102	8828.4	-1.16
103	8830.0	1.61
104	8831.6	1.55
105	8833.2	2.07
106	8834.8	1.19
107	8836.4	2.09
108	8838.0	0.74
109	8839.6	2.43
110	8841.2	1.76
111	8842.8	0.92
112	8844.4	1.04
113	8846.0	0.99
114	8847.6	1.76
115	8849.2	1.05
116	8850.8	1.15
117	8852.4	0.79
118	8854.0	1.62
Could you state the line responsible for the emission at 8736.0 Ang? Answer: H-alpha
